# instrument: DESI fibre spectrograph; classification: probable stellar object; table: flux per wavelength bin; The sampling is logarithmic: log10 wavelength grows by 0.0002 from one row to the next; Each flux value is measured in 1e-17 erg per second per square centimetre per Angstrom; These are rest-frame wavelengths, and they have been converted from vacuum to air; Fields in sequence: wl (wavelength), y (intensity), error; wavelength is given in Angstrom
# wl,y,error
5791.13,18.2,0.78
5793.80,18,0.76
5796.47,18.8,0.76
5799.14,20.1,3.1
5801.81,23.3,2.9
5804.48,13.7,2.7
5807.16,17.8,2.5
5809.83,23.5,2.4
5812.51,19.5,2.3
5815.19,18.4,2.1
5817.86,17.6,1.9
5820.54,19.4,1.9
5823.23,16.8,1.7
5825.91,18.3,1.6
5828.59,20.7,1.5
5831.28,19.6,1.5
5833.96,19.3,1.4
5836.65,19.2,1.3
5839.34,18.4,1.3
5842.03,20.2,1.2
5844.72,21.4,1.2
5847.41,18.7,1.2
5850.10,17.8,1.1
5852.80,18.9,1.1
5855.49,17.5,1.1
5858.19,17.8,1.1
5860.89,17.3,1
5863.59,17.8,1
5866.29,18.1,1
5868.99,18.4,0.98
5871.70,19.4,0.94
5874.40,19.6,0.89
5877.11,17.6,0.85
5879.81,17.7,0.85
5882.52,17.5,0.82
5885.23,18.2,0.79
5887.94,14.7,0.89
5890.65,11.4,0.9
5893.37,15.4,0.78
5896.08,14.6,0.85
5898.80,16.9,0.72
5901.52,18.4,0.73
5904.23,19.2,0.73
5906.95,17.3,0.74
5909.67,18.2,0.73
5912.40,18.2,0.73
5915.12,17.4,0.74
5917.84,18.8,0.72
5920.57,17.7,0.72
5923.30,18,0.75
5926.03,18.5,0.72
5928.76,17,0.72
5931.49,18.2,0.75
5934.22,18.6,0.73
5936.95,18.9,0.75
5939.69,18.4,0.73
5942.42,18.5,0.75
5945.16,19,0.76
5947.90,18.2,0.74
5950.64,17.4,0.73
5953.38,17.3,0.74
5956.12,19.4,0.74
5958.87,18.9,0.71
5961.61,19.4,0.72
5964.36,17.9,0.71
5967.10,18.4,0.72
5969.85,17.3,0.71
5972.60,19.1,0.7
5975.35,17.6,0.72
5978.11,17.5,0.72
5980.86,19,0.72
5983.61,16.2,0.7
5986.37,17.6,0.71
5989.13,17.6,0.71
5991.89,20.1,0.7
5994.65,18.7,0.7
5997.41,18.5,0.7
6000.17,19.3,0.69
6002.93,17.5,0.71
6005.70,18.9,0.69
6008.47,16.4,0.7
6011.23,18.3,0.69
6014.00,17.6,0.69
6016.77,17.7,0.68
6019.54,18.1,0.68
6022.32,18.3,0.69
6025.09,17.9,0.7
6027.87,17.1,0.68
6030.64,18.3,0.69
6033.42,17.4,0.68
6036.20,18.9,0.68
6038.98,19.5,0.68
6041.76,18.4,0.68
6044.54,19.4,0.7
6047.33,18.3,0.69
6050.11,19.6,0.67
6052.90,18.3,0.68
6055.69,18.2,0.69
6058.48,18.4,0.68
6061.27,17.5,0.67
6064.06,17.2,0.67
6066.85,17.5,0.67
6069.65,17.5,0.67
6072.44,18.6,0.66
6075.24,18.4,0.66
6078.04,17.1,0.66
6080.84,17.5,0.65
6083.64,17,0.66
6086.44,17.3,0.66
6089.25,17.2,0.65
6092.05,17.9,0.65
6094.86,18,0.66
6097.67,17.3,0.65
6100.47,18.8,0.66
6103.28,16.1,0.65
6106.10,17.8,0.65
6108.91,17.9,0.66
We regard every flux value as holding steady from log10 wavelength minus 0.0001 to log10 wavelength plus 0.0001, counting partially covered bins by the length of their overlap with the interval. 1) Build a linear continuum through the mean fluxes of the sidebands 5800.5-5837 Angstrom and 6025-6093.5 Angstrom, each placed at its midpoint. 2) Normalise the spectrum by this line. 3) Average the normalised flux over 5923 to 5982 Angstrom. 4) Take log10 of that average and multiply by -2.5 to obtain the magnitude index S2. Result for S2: 0.01 mag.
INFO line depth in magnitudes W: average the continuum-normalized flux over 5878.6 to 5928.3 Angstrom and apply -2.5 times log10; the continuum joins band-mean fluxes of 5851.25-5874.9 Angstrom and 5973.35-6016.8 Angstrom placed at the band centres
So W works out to 0.07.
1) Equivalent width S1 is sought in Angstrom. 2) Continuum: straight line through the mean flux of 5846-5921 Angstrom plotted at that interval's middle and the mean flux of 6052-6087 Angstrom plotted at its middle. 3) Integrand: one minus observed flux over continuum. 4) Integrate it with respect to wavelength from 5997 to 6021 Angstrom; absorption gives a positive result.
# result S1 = -0.5 Angstrom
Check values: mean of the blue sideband 17.5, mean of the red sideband 17.7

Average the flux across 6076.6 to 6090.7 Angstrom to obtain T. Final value 17.2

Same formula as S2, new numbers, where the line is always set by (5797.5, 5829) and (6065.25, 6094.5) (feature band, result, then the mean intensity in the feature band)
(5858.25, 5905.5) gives 0.09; 17.2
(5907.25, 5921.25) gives 0.03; 18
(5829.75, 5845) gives -0.04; 19.6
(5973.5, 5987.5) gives 0.03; 17.6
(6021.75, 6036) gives 0.00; 17.9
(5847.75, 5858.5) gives 0.04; 18.1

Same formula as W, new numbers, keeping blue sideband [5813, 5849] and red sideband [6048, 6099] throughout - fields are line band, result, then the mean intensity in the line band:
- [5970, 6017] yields 0.009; 18.1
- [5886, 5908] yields 0.169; 16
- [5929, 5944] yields 0.007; 18.4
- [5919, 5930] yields 0.046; 17.8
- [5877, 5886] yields 0.063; 17.8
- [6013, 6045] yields -0.009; 18.2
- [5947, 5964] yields 0.001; 18.4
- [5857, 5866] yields 0.073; 17.7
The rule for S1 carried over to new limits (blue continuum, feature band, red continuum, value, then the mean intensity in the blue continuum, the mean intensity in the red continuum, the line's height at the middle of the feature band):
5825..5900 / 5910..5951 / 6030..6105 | -0.6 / 17.9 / 18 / 18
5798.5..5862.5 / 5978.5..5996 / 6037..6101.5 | 0.2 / 18.9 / 18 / 18.4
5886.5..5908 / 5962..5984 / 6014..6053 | -0.9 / 16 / 18.3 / 17.3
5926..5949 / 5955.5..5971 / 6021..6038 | -0.2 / 18.4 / 18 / 18.3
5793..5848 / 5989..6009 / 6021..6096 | -0.2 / 19.2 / 18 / 18.3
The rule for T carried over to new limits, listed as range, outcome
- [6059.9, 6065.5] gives 17.4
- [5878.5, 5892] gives 15.9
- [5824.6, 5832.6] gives 19.5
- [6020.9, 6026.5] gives 18.1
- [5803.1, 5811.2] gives 18.4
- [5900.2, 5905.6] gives 18.8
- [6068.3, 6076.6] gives 18.2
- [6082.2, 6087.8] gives 17.2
